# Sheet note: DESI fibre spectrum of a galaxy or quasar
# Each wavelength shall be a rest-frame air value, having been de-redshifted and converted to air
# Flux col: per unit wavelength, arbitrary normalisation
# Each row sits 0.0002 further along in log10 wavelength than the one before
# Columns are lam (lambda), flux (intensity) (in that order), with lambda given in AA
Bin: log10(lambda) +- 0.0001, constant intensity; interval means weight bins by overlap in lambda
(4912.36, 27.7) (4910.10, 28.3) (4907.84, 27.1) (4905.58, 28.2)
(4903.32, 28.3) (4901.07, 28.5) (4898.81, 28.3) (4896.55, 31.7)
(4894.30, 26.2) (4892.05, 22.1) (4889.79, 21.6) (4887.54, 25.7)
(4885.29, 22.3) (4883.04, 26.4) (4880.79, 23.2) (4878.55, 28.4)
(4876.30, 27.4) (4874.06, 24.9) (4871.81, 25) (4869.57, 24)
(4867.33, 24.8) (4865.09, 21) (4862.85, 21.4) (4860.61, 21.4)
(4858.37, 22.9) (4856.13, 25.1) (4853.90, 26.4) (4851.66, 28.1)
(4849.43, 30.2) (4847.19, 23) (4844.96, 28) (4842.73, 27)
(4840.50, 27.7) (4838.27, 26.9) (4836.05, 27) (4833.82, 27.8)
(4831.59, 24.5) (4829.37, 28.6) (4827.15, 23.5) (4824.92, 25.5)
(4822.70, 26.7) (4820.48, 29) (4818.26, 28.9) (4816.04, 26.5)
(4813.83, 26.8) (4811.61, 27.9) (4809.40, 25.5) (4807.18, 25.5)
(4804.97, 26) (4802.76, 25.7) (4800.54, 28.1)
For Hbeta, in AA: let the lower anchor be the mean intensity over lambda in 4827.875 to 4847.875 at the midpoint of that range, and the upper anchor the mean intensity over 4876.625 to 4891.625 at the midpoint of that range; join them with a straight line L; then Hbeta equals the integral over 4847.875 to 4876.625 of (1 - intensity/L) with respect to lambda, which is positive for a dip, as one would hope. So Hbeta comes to 1.0 AA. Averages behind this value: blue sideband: 26.8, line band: 24.7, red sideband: 24.6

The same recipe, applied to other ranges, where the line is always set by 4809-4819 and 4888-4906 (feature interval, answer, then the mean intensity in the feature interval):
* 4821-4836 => 0.5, 26.3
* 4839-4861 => 0.7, 26.1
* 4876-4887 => 0.6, 25.4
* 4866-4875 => 0.8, 24.6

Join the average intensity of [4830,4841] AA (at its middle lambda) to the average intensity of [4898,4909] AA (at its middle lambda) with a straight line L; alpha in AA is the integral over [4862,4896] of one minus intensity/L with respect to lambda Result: 3.9 AA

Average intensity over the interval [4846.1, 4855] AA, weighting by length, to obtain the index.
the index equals 26.9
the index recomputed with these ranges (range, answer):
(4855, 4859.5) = 24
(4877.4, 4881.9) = 25.8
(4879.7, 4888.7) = 24.4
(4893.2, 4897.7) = 29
